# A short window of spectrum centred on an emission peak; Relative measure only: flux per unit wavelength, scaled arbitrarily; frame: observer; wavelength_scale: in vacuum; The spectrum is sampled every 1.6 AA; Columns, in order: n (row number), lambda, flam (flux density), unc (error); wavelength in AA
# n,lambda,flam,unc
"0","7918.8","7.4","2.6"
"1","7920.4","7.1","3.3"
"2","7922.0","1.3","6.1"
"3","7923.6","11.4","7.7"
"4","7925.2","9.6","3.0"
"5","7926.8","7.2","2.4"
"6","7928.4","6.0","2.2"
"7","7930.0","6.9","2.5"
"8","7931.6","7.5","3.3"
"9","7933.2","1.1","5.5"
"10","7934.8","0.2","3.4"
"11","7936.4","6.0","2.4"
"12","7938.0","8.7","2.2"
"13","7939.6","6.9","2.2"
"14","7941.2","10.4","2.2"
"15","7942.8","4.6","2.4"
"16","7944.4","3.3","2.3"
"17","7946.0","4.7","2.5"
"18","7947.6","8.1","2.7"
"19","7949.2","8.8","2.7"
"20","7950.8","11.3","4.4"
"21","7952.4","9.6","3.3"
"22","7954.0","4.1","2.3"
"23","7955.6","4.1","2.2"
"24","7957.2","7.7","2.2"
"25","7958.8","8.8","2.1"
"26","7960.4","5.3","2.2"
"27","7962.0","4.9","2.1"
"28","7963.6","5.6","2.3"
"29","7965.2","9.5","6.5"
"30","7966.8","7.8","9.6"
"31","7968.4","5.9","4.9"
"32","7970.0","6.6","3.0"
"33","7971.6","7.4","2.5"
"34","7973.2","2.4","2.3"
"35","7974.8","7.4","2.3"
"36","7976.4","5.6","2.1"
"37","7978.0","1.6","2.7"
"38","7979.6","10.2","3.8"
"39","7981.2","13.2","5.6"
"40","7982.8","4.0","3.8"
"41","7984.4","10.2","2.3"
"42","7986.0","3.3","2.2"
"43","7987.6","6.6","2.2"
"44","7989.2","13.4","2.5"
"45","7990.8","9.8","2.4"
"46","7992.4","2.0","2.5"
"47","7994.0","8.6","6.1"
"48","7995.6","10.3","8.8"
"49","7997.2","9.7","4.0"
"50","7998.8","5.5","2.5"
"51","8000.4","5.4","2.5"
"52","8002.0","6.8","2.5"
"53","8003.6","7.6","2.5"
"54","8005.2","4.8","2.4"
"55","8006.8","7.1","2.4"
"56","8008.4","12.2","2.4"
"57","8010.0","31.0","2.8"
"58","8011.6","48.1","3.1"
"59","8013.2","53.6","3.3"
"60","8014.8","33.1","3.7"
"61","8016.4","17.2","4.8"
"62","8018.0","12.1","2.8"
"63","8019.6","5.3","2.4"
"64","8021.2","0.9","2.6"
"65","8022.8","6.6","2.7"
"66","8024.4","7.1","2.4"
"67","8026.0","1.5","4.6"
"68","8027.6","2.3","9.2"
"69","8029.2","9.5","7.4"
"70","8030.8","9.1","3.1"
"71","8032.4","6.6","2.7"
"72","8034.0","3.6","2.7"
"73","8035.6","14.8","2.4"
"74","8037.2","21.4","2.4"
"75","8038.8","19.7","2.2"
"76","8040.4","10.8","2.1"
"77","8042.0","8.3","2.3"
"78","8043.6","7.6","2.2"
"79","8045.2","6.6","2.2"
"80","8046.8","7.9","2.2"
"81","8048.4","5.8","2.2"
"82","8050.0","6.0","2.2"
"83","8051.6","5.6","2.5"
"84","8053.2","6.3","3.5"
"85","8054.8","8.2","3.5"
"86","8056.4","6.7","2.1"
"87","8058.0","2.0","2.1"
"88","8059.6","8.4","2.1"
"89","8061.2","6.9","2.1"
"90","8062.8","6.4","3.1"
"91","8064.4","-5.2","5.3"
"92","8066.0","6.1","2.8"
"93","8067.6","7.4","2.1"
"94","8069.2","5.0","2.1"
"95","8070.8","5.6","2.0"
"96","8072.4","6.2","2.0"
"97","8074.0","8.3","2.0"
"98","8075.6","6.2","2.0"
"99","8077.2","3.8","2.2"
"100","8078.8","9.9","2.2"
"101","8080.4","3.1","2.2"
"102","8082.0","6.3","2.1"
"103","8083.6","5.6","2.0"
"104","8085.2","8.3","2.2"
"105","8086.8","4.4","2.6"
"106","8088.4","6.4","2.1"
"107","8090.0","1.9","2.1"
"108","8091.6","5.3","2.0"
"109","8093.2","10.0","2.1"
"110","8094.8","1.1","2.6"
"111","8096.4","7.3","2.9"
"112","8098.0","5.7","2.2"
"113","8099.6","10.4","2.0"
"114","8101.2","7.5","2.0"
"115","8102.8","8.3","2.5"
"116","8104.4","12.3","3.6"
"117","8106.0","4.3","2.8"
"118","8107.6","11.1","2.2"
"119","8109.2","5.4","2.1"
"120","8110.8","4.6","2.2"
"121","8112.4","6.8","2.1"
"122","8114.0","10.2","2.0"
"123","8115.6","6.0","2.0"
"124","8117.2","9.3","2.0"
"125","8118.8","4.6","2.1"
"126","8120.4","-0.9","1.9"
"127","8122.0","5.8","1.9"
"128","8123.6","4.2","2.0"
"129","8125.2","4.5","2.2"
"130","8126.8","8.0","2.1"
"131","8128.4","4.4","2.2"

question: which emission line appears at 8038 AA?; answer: [N II]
